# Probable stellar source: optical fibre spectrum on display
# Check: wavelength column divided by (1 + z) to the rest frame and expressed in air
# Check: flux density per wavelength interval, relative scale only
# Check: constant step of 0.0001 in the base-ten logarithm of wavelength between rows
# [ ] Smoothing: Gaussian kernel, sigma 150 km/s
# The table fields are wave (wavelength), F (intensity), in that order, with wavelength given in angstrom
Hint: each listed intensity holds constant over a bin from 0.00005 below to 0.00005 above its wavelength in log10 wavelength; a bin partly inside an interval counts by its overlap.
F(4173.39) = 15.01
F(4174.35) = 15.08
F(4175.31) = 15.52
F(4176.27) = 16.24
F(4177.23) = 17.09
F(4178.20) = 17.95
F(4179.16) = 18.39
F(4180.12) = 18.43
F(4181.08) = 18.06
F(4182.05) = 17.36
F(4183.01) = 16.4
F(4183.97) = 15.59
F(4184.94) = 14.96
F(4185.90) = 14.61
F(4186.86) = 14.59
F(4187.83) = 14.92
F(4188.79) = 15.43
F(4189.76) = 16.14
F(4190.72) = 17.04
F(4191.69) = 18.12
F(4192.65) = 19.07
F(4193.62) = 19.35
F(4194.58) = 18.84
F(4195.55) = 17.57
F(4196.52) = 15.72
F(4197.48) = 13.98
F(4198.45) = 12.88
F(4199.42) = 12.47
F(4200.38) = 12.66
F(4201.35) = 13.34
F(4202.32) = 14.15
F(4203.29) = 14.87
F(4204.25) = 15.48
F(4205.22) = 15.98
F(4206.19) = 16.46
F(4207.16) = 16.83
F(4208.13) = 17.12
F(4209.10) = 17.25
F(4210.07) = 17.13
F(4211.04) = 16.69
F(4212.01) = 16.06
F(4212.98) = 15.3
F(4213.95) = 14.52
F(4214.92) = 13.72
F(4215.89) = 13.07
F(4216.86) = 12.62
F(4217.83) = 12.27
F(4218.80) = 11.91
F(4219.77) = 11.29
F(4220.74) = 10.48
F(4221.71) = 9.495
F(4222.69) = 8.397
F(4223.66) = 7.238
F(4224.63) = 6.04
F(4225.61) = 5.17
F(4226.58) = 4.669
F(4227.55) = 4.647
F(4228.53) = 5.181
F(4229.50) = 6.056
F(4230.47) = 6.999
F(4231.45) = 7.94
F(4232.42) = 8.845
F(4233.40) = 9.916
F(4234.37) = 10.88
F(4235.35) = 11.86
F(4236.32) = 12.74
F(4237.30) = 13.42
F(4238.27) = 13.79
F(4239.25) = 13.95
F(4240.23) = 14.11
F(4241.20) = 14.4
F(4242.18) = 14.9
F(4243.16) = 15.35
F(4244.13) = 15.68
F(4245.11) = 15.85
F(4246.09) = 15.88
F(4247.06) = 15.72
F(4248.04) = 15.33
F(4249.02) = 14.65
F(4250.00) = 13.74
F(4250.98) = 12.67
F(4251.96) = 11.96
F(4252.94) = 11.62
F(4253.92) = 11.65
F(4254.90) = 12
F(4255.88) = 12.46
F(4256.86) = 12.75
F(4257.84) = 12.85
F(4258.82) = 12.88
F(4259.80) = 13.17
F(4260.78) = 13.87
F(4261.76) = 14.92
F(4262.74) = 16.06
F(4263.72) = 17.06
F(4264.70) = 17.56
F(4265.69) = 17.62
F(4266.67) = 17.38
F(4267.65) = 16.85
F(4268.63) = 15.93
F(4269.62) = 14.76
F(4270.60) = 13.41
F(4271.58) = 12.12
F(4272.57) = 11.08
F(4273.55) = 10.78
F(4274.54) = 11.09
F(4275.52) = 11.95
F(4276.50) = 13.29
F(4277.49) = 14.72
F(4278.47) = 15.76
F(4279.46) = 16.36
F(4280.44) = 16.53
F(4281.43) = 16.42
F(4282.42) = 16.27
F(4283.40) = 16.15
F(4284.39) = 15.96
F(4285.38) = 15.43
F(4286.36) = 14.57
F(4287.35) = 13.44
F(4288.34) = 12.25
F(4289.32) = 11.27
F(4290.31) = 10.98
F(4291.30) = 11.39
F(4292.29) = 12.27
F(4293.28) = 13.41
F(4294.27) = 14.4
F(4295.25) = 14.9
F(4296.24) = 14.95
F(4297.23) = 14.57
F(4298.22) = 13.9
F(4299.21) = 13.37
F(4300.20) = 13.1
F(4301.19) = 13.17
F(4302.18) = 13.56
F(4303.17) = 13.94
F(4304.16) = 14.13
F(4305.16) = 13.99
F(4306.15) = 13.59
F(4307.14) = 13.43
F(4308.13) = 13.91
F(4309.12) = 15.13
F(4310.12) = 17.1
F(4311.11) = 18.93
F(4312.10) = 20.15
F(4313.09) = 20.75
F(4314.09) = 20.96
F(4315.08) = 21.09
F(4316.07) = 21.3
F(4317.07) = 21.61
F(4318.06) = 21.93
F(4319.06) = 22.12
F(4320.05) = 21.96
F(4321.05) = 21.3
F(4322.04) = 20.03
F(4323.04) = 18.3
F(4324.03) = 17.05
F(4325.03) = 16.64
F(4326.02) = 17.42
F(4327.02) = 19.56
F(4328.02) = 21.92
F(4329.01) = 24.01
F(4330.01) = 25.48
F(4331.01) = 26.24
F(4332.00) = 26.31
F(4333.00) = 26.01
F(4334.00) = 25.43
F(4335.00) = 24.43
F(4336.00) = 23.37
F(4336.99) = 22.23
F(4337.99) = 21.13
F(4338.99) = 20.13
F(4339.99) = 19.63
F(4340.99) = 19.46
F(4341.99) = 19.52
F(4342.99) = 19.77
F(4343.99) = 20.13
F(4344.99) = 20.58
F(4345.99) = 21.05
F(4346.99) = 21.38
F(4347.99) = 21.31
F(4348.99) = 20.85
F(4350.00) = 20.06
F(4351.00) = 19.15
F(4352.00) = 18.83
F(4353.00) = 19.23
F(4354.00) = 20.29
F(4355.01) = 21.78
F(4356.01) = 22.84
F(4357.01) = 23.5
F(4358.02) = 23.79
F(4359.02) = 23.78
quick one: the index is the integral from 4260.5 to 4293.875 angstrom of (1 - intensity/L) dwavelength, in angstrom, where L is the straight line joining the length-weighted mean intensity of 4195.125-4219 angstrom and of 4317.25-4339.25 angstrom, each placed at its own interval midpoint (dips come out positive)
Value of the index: 8.0 angstrom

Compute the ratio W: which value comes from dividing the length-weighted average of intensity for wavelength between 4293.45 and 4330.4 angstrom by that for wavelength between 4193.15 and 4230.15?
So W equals 1.38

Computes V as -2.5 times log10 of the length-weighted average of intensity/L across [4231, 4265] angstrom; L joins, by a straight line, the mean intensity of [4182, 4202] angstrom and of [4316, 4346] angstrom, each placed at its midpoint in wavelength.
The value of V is 0.32 mag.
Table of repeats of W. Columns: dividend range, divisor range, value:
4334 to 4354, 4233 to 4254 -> 1.52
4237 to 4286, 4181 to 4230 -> 1.05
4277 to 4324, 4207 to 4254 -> 1.32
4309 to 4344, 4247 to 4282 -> 1.50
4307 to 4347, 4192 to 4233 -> 1.65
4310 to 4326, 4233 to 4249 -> 1.43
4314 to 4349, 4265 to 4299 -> 1.51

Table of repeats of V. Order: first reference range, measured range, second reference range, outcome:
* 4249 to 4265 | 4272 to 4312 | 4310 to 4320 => 0.26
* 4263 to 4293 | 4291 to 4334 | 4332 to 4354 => 0.01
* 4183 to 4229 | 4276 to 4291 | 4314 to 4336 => 0.29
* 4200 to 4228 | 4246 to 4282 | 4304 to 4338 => 0.14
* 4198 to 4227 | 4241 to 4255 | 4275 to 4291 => -0.04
